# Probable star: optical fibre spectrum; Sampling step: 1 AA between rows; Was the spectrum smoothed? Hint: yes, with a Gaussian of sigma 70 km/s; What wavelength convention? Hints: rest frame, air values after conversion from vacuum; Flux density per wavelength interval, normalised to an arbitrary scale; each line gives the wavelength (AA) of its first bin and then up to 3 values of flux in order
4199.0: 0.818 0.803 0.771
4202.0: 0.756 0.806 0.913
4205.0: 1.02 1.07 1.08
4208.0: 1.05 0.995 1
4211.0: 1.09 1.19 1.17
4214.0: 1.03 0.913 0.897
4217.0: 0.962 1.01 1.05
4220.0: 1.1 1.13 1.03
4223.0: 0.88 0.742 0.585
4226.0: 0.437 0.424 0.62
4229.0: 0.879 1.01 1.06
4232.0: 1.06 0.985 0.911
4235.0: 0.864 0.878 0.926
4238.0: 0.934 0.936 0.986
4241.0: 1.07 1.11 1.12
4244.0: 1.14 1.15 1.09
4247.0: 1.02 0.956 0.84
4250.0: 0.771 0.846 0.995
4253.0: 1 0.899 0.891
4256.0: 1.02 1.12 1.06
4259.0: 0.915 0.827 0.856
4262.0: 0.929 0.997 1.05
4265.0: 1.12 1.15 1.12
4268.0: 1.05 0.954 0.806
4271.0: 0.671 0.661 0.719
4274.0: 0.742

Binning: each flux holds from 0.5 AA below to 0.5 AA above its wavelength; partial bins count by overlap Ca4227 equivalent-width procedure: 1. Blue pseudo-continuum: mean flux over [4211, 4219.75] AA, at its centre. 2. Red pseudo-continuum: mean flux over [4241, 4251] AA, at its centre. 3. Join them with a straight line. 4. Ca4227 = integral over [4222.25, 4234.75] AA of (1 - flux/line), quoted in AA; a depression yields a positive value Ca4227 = 2.68 AA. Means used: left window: 1.03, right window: 1.02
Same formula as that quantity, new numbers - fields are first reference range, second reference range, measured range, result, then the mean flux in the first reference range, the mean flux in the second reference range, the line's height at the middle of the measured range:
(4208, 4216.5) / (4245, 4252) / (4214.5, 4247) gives 1.7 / 1.04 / 0.942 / 0.988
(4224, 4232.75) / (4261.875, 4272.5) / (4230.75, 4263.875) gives -4.6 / 0.765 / 0.956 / 0.858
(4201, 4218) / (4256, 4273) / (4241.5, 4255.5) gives -0.4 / 0.99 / 0.95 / 0.962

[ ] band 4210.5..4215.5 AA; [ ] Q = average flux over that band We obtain 1.08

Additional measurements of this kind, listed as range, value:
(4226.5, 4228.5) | 0.522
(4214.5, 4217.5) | 0.924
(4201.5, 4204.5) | 0.825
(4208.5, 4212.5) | 1.07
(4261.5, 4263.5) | 0.963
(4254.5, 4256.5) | 0.956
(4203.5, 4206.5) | 1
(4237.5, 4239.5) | 0.935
